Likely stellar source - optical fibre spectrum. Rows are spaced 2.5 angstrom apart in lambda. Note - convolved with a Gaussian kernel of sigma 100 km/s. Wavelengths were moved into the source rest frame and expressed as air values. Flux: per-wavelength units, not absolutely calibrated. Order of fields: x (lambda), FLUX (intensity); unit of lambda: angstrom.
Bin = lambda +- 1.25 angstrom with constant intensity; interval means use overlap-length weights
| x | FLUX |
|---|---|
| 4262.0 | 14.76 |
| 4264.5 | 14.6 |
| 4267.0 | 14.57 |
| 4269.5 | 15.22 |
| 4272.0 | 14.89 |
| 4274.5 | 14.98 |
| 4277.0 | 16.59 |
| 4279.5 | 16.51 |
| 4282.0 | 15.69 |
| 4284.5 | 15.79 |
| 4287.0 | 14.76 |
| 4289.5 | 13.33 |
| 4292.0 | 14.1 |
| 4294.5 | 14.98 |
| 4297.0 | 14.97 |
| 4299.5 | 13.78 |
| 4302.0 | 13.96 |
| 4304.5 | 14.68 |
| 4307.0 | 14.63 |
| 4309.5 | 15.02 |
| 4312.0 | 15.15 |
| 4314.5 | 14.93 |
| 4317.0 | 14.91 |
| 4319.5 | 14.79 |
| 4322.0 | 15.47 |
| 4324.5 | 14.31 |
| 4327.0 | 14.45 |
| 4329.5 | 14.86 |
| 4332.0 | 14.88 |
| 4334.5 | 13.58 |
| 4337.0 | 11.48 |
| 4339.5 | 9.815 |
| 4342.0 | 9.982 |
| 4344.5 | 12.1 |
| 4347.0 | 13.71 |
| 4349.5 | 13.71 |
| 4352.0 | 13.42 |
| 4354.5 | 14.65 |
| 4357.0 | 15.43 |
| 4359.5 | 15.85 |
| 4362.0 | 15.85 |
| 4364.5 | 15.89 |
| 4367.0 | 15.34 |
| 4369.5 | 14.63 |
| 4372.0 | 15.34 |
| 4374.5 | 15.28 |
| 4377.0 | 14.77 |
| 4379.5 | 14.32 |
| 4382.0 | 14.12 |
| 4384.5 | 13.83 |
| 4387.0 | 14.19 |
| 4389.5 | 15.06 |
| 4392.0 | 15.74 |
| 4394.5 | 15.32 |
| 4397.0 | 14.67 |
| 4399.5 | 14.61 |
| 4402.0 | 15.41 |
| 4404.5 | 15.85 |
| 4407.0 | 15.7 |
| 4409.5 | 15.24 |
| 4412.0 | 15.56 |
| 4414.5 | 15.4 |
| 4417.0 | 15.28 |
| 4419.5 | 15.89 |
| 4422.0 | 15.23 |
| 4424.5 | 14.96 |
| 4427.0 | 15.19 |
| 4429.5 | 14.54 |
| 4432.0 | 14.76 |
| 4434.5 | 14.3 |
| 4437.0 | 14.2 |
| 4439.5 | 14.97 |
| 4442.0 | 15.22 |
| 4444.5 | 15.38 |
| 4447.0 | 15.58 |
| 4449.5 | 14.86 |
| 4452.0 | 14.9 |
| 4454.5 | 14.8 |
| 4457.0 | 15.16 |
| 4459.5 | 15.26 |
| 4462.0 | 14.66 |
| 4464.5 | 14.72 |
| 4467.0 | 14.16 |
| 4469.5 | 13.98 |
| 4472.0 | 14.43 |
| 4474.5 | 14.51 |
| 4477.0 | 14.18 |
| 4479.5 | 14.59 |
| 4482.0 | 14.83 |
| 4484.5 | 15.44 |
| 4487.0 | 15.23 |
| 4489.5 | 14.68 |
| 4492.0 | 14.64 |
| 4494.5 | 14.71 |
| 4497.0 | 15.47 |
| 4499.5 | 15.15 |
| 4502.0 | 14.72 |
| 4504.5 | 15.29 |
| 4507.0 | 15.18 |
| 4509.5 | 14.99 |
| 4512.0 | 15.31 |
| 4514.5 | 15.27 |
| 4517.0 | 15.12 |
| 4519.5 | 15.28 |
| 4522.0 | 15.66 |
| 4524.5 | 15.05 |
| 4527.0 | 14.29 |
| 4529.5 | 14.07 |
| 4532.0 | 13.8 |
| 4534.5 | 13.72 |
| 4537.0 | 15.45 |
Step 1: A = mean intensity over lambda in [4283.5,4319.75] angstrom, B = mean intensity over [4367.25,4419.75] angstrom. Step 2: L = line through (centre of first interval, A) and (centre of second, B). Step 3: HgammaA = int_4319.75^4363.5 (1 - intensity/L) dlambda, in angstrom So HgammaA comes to 3.1 angstrom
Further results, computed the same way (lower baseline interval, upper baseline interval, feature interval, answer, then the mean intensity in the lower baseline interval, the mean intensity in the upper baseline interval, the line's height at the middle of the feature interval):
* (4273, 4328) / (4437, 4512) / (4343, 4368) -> 0.6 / 14.9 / 14.9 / 14.9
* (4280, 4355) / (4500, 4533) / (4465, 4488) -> 0.3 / 14.1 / 14.9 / 14.8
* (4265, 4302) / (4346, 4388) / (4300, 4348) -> 3.3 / 15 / 14.7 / 14.9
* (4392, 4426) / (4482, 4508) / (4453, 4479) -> 0.9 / 15.3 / 15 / 15.1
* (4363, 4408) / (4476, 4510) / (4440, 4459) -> -0.2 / 15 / 14.9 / 15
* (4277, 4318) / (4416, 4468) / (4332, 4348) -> 3.1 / 14.9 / 15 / 14.9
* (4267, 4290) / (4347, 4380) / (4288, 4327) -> 1.5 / 15.3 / 14.9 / 15.2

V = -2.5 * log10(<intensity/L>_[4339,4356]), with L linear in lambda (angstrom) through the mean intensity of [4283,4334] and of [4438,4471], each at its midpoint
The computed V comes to 0.17 mag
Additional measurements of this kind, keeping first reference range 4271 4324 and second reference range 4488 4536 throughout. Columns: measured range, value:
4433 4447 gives 0.001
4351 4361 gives 0.002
